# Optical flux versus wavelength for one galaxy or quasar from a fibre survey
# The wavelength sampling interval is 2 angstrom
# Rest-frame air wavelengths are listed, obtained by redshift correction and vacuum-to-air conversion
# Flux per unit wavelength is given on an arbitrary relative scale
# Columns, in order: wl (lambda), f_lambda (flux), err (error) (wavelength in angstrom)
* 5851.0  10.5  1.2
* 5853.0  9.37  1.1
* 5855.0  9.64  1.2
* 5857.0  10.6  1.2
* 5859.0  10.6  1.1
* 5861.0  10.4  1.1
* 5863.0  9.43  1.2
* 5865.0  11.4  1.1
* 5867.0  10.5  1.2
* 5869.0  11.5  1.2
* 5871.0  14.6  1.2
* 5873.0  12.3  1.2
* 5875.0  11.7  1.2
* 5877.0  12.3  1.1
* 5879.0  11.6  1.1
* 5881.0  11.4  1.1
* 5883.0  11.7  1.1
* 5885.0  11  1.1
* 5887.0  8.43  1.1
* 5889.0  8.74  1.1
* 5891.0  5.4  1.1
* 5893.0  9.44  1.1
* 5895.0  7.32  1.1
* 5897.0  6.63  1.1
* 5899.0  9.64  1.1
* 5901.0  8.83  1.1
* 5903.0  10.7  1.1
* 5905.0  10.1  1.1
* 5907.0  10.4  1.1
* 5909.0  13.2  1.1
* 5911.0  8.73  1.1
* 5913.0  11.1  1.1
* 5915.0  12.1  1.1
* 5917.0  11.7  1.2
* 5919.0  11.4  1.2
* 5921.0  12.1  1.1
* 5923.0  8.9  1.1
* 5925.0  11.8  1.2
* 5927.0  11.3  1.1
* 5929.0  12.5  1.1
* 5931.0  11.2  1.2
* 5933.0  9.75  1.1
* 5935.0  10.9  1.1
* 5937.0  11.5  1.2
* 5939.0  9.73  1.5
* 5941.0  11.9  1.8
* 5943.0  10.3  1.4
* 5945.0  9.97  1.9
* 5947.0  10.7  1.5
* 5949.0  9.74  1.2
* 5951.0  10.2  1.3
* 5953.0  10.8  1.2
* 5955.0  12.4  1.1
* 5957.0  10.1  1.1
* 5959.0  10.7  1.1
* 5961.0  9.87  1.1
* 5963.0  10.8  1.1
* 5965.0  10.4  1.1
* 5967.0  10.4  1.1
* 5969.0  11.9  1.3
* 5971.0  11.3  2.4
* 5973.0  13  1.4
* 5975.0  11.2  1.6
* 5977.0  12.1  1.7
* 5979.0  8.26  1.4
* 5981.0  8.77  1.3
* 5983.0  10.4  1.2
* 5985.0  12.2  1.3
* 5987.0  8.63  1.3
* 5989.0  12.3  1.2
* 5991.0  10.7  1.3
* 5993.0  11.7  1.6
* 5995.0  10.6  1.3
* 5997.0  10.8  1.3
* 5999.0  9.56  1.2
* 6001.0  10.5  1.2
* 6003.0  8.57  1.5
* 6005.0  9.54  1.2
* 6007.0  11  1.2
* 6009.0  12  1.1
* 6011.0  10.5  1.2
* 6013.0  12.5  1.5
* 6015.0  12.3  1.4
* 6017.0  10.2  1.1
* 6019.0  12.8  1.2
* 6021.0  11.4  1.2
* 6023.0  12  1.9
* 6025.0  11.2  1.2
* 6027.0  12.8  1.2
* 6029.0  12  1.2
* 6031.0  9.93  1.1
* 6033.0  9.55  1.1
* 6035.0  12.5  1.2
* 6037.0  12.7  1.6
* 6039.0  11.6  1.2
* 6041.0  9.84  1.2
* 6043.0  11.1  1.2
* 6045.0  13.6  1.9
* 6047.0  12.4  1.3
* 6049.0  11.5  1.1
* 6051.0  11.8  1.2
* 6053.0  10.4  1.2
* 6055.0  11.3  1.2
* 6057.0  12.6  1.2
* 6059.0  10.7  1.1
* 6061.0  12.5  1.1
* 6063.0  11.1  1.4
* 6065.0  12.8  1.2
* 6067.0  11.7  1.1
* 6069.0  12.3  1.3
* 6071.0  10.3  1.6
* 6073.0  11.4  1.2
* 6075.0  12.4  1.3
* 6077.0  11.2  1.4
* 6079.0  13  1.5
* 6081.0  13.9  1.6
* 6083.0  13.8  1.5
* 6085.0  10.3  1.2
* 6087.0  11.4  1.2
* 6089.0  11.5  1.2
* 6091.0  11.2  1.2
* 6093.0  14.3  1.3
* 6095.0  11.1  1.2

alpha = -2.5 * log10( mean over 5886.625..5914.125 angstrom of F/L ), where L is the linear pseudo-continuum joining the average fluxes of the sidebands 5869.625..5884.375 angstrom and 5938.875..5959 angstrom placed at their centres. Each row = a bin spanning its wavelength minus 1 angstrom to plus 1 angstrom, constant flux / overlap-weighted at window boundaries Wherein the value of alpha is 0.25 mag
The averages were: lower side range 12.2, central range 9.22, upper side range 10.6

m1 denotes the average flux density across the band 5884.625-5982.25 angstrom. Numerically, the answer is 10.4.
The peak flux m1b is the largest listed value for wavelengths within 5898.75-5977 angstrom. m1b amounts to 13.2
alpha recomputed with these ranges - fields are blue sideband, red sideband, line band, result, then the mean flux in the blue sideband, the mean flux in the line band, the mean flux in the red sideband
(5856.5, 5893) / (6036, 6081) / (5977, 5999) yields 0.09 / 10.7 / 10.5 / 11.8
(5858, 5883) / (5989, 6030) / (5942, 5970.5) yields 0.07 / 11.5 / 10.6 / 11.2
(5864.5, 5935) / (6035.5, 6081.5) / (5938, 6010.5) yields 0.05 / 10.6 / 10.6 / 11.8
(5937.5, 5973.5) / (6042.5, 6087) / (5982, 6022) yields 0.03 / 10.8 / 10.9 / 11.9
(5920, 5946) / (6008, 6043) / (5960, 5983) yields 0.04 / 10.9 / 10.7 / 11.5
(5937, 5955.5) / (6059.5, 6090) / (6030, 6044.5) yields 0.04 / 10.6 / 11.1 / 12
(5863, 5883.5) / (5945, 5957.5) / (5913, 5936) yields -0.02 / 11.8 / 11.2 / 10.6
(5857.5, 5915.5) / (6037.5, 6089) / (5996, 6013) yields 0.09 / 10.4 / 10.4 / 11.8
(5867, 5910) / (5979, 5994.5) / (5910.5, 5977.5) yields -0.05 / 10.3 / 11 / 10.5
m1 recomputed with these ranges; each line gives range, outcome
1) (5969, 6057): 11.2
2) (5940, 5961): 10.6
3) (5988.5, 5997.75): 11.2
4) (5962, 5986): 10.9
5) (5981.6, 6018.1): 10.8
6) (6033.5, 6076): 11.7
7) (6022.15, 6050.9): 11.6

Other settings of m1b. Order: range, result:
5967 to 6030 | 13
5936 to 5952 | 11.9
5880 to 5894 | 11.7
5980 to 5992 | 12.3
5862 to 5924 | 14.6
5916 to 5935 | 12.5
